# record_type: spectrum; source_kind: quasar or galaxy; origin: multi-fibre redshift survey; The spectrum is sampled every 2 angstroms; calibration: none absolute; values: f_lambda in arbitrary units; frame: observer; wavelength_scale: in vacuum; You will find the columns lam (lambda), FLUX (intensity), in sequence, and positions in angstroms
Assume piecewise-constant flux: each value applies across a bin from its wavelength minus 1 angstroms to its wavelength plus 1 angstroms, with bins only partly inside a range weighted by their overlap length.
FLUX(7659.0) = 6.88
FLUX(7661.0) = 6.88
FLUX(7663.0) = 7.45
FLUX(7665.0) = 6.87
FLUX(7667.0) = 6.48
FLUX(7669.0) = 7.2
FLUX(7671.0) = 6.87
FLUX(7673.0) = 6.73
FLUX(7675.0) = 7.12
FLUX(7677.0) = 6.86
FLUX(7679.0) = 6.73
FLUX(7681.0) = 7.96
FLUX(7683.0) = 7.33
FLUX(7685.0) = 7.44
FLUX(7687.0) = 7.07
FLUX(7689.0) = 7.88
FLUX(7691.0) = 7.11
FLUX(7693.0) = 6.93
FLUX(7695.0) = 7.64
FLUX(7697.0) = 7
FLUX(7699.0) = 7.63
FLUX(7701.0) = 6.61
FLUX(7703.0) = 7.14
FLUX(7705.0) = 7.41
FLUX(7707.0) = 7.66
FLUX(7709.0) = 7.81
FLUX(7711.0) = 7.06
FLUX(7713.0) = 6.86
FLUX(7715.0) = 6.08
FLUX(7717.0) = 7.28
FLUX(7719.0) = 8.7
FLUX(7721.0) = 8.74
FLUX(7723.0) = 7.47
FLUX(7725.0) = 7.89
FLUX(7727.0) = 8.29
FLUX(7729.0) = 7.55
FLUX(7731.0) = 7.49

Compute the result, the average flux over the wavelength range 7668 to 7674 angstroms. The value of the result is 6.93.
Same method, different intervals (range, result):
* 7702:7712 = 7.42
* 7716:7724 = 8.05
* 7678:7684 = 7.34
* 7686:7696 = 7.33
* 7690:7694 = 7.02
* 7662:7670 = 7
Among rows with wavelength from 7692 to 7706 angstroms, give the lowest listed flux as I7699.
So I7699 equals 6.61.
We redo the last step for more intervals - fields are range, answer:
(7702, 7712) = 7.06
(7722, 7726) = 7.47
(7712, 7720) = 6.08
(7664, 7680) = 6.48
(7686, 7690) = 7.07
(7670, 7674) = 6.73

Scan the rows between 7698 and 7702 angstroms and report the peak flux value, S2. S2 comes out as 7.63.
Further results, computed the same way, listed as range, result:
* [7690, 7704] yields 7.64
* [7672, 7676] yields 7.12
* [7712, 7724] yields 8.74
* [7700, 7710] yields 7.81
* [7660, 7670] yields 7.45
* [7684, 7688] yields 7.44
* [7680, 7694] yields 7.96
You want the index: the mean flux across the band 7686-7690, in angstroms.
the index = 7.47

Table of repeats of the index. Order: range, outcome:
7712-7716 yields 6.47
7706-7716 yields 7.09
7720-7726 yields 8.03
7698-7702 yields 7.12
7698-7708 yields 7.29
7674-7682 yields 7.17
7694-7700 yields 7.42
